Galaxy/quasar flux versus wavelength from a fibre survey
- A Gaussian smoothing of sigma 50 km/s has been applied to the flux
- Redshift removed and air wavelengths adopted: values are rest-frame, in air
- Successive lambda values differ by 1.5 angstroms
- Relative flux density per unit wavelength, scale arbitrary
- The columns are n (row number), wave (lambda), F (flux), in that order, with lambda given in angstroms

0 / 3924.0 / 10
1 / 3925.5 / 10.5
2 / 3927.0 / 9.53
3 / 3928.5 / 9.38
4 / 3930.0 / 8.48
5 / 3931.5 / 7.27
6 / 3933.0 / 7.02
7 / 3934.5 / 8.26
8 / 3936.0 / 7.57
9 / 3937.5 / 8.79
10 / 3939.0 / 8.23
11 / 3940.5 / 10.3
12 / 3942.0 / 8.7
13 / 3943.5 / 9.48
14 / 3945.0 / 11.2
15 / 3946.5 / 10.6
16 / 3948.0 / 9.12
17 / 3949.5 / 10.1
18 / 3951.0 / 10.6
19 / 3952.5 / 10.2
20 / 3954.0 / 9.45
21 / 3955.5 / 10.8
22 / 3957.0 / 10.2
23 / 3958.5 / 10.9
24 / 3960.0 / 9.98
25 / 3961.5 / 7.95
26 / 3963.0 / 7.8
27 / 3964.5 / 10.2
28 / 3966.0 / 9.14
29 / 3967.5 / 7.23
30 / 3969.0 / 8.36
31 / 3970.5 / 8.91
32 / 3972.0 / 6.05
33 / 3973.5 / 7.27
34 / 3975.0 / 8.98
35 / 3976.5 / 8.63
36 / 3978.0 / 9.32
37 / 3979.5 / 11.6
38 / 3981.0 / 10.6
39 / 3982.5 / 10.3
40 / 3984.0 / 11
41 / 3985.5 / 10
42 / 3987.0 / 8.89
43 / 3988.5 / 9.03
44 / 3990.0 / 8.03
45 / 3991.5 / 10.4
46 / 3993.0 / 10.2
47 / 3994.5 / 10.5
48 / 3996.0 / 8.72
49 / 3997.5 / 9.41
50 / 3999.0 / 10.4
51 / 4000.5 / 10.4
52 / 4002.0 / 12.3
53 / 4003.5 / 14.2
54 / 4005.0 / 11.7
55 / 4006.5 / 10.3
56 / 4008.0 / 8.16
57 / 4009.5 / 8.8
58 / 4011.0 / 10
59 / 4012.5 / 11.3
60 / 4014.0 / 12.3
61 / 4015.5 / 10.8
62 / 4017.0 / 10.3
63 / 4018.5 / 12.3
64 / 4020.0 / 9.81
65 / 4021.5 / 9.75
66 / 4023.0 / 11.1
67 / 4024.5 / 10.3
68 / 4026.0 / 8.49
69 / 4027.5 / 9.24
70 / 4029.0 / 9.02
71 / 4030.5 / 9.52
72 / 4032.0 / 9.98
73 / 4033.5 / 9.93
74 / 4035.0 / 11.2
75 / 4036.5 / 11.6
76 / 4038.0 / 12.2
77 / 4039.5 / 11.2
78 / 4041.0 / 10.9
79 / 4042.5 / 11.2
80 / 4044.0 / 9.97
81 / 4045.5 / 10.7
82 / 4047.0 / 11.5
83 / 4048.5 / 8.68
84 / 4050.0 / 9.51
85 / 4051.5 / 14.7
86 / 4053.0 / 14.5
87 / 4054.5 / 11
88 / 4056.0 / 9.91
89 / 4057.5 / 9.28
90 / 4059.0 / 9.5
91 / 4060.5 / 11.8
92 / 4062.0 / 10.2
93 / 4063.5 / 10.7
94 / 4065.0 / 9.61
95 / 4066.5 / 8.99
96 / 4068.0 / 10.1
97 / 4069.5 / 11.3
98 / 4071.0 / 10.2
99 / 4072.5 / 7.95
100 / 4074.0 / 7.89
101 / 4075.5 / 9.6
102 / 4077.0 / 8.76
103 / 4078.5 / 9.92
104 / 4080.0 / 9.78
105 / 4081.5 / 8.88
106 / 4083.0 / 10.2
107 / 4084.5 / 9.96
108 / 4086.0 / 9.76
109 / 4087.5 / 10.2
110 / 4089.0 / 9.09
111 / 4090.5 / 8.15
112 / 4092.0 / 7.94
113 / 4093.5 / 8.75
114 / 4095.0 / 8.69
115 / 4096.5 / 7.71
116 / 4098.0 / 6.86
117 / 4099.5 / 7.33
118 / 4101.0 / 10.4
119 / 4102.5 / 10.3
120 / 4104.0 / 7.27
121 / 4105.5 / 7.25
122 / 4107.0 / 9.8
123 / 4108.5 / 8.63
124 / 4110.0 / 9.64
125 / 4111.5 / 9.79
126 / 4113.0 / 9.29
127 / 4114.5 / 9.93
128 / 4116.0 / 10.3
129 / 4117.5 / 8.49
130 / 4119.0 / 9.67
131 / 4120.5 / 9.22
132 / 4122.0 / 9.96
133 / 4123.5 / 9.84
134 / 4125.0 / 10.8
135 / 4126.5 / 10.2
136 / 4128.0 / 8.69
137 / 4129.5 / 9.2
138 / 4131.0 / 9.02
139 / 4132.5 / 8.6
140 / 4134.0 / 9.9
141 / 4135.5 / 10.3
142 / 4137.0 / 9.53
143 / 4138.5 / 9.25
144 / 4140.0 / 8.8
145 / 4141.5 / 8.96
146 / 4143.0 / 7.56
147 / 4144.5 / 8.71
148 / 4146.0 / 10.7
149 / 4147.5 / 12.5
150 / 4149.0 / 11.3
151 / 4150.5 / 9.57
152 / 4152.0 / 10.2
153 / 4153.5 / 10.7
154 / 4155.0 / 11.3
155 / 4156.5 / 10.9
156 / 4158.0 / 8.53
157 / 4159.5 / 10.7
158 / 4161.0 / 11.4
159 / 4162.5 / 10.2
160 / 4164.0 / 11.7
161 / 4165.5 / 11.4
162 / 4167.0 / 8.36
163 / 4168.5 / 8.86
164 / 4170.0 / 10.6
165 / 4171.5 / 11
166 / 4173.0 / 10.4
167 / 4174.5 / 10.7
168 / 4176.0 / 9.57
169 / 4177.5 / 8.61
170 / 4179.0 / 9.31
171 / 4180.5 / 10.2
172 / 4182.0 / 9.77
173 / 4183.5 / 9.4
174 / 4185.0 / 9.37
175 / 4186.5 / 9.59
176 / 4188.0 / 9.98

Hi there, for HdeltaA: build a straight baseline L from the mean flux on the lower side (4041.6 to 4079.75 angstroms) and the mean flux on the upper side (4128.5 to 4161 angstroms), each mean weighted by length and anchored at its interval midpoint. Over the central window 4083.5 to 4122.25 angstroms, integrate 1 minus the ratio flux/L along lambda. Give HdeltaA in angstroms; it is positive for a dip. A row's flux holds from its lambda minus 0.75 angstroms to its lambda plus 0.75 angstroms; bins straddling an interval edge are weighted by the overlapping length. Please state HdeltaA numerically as 4.1 angstroms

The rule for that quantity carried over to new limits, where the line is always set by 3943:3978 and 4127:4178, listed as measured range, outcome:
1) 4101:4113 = 0.9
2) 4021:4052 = -3.1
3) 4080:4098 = 1.4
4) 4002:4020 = -2.8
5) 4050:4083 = -1.9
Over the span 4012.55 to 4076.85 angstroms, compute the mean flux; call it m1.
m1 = 10.4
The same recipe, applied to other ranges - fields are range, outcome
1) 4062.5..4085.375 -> 9.6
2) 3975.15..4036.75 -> 10.2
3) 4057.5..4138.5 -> 9.35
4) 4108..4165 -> 9.85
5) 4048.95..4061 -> 11.2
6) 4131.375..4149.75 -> 9.66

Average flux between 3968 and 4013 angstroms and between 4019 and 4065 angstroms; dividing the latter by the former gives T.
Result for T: 1.08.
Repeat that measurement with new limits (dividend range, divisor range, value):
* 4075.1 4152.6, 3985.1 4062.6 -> 0.89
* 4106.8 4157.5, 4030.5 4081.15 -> 0.94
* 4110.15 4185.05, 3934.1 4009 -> 1.03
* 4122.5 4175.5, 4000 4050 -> 0.95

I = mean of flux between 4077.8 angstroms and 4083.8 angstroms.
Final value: 9.7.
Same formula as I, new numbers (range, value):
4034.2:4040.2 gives 11.5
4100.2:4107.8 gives 8.99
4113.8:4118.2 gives 9.58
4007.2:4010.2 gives 8.51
